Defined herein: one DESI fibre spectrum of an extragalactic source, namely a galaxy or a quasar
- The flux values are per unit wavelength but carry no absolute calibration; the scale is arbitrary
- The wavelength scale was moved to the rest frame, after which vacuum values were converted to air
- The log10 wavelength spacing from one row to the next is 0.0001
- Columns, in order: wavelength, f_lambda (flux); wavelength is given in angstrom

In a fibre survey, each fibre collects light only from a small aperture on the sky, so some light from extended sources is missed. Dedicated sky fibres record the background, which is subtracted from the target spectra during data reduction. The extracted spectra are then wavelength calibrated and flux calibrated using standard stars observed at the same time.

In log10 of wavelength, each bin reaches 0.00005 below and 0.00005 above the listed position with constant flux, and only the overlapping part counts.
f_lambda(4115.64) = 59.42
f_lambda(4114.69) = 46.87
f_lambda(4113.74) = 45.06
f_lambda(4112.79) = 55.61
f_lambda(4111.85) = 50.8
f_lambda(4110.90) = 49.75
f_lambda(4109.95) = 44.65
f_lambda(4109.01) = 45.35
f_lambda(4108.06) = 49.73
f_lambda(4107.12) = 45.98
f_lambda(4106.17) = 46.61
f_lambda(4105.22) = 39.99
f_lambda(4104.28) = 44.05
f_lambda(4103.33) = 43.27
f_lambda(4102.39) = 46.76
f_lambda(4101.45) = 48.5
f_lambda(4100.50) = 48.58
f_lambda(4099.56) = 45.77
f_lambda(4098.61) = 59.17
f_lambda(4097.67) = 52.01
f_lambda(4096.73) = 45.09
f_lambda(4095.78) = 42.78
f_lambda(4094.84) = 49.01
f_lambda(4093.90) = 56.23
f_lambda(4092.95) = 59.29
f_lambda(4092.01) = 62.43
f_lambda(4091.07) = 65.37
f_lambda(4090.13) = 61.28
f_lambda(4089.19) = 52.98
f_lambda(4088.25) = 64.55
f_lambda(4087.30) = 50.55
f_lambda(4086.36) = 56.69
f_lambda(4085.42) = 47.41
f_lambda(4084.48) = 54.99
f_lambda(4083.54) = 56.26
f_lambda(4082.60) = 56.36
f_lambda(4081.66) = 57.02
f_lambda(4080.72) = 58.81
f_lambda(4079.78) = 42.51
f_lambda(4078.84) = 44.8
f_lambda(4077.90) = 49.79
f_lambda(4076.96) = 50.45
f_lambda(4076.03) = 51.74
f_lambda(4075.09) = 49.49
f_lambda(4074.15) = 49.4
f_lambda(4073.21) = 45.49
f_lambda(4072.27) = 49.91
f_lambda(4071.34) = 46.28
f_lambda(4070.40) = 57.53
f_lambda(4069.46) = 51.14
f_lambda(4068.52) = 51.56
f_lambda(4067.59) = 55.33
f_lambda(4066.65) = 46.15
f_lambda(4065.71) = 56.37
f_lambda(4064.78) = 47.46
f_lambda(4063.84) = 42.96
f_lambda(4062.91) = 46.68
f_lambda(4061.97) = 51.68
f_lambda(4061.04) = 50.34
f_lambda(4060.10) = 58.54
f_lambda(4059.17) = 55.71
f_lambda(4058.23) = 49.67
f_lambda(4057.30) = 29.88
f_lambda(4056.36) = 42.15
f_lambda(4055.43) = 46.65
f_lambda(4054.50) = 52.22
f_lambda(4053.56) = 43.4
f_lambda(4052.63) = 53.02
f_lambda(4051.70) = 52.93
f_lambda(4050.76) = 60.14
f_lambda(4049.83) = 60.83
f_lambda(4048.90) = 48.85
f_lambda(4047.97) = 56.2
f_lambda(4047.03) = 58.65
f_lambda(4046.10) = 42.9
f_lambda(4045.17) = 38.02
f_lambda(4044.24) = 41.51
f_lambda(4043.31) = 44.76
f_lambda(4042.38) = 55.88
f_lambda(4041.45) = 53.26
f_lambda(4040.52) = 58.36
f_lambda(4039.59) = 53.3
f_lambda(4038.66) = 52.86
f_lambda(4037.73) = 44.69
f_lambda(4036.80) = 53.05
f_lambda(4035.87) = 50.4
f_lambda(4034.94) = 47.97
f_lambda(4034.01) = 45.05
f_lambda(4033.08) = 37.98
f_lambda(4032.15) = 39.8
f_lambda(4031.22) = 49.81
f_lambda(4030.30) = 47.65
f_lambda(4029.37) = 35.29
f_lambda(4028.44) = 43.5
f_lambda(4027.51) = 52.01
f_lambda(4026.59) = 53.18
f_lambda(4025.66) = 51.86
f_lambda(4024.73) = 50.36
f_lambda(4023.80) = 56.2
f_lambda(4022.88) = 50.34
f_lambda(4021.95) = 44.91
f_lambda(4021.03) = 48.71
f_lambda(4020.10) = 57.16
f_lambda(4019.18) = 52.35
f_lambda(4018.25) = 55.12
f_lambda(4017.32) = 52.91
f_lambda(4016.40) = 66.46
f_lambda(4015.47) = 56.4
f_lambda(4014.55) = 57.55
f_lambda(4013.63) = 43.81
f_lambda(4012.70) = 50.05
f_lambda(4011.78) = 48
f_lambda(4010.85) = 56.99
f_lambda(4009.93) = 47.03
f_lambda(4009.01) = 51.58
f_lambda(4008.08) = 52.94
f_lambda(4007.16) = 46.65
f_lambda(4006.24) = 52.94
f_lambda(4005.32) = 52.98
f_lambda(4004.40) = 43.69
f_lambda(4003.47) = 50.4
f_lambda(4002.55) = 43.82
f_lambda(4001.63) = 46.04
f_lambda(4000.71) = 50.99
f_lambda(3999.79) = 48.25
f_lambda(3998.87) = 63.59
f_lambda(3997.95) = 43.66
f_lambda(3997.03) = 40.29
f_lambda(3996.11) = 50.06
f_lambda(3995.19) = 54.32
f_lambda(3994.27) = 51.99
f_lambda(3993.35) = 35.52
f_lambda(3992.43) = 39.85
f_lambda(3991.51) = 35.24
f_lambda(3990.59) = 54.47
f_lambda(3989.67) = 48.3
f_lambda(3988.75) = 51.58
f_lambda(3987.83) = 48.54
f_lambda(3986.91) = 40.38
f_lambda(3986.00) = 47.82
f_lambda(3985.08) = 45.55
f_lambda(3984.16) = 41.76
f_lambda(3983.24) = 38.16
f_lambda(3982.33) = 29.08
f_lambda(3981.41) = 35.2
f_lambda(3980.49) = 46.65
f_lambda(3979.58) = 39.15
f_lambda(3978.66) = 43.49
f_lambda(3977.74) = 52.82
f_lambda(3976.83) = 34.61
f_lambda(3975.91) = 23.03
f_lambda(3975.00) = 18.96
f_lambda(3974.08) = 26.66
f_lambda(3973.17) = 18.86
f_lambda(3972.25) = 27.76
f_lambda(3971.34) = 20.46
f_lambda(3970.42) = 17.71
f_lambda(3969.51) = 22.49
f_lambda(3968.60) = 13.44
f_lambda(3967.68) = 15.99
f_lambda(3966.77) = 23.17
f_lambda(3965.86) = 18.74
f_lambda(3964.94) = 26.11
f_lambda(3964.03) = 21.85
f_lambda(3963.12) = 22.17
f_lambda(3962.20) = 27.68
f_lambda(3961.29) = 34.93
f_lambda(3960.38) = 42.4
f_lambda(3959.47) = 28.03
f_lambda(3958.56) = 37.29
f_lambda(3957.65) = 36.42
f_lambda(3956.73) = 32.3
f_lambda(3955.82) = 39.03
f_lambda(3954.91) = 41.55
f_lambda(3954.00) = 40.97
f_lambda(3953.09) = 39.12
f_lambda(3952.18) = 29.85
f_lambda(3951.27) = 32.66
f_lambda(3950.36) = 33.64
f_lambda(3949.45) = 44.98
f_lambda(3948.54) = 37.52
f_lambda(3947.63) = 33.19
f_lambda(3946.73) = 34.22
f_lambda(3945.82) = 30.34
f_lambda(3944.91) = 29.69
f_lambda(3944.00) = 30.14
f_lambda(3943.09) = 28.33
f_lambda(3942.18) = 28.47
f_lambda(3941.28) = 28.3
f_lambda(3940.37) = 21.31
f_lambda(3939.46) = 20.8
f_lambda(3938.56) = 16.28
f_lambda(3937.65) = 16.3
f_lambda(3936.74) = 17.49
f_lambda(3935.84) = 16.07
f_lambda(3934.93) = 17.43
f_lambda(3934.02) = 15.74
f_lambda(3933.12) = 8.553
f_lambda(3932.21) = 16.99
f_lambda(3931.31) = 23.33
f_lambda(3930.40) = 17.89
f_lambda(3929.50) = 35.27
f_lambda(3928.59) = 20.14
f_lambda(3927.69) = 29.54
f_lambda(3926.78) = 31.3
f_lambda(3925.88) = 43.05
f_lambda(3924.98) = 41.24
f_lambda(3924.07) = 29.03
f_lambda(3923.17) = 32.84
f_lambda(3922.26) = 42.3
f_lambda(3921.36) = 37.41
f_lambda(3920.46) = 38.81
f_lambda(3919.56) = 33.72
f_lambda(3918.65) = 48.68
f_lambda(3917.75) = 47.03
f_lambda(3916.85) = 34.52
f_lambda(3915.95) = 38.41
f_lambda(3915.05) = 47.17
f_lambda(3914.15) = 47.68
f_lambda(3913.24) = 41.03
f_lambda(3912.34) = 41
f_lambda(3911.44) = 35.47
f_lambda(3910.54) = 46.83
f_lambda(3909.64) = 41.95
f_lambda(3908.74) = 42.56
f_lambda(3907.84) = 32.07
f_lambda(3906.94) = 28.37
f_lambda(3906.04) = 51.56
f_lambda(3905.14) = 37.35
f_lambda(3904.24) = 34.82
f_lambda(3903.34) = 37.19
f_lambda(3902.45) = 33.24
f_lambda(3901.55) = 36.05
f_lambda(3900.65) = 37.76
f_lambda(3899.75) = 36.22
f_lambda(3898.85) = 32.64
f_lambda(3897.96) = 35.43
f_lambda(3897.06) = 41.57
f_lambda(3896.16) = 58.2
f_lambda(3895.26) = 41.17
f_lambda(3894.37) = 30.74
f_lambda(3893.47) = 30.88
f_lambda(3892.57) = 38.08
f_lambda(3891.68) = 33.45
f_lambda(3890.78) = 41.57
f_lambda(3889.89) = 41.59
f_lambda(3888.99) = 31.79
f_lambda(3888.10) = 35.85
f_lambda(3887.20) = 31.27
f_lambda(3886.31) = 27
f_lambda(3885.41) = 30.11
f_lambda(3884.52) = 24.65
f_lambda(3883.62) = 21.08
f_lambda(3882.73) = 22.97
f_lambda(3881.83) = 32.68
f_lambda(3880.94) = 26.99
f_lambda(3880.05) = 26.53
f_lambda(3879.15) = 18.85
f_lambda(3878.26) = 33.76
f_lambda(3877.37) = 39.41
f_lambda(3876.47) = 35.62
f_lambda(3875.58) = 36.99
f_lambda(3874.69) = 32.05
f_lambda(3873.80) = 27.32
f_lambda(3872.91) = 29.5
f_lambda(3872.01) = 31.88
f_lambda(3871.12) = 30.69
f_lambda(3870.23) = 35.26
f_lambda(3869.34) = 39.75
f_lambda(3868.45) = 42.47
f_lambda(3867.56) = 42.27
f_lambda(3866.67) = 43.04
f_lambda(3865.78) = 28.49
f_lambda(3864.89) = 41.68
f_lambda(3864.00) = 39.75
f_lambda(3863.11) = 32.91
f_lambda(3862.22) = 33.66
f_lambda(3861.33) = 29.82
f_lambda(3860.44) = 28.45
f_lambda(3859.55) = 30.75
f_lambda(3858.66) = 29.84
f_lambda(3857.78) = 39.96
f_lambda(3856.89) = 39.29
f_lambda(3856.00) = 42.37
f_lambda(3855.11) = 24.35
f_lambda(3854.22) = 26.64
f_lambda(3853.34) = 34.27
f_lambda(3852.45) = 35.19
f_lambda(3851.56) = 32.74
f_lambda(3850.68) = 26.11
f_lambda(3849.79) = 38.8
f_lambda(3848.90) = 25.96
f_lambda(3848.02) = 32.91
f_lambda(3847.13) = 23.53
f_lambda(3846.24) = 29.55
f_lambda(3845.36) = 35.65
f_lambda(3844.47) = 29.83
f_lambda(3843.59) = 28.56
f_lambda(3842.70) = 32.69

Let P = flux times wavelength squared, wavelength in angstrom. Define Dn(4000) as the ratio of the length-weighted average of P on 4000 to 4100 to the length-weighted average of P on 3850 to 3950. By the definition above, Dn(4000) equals 1.7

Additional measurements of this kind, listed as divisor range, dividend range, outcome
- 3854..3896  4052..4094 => 1.72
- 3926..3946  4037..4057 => 2.32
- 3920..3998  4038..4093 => 1.69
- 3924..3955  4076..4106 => 2.01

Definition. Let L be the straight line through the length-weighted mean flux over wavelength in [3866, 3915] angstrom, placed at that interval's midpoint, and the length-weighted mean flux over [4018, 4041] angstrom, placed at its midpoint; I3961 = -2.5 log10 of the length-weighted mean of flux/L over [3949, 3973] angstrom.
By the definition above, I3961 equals 0.39 mag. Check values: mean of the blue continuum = 35.6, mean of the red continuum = 49.2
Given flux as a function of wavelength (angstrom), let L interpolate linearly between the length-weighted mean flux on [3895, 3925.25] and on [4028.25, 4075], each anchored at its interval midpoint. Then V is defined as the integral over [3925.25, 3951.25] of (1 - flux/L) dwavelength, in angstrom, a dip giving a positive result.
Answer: 9.6 angstrom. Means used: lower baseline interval 39.4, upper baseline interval 49.1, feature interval 26.2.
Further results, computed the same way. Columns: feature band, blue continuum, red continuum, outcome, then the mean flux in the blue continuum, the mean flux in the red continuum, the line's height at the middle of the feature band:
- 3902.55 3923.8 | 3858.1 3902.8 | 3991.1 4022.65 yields -1.0 angstrom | 33.9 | 49.8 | 38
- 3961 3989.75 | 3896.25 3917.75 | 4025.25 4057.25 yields 8.1 angstrom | 39.2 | 48.8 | 44.1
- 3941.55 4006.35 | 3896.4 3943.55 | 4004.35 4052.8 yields 8.0 angstrom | 32.7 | 50.6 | 41.6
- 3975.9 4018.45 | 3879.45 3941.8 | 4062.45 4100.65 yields -4.5 angstrom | 32.8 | 52.2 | 42.6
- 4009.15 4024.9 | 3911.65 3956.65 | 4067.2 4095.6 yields -3.1 angstrom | 31.7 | 53.4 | 43.9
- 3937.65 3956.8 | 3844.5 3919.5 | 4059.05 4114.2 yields 4.1 angstrom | 35.1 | 51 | 40.2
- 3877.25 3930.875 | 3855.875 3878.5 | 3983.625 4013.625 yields 4.4 angstrom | 35.2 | 47.9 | 38.7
